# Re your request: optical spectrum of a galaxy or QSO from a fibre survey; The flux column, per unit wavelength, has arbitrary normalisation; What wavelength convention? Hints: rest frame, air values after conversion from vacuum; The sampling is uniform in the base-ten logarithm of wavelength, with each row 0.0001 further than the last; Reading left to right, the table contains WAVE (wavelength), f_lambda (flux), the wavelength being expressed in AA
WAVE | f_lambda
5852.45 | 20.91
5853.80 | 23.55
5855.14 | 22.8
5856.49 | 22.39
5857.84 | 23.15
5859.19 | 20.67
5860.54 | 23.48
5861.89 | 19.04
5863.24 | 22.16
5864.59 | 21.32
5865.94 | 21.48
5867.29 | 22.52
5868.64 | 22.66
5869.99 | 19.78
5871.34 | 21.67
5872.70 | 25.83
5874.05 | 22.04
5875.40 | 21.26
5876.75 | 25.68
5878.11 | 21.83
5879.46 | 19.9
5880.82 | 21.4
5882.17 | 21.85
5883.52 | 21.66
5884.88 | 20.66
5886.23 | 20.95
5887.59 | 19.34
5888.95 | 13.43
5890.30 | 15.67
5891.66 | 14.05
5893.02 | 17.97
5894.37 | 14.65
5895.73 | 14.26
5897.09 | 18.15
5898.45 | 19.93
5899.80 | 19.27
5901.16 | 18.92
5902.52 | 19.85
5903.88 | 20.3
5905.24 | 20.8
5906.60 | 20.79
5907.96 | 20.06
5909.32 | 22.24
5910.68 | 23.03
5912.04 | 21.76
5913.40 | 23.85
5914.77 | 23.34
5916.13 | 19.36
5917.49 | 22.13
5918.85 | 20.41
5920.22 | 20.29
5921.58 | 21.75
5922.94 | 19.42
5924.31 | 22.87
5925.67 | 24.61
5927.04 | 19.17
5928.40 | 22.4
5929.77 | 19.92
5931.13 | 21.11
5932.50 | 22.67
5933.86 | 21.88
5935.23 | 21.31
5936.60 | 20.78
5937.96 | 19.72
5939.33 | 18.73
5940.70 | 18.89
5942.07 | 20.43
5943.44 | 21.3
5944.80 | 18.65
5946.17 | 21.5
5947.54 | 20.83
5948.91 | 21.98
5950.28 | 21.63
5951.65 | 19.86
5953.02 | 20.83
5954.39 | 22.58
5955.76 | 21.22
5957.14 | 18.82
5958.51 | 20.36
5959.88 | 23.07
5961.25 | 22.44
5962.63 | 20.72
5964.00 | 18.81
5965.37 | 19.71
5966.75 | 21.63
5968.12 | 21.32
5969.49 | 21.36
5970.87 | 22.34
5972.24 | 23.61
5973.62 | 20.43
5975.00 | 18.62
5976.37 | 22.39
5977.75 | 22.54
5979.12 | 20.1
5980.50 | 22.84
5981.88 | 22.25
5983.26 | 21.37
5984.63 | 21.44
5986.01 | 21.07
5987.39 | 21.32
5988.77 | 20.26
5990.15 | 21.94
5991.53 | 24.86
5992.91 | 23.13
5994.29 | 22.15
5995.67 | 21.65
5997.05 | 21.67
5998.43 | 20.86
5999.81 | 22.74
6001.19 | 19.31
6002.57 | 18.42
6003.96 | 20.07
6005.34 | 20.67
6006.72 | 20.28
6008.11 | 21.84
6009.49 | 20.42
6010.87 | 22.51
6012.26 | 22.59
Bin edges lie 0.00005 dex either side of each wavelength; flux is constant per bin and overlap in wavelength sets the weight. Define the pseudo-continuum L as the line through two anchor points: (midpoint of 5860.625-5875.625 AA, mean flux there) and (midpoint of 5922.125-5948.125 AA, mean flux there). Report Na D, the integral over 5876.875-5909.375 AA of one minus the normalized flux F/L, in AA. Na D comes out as 3.6 AA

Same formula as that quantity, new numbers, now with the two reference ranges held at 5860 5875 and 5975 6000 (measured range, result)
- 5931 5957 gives 1.3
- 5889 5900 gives 2.8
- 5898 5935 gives 1.2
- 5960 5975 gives 0.5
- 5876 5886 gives 0.1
